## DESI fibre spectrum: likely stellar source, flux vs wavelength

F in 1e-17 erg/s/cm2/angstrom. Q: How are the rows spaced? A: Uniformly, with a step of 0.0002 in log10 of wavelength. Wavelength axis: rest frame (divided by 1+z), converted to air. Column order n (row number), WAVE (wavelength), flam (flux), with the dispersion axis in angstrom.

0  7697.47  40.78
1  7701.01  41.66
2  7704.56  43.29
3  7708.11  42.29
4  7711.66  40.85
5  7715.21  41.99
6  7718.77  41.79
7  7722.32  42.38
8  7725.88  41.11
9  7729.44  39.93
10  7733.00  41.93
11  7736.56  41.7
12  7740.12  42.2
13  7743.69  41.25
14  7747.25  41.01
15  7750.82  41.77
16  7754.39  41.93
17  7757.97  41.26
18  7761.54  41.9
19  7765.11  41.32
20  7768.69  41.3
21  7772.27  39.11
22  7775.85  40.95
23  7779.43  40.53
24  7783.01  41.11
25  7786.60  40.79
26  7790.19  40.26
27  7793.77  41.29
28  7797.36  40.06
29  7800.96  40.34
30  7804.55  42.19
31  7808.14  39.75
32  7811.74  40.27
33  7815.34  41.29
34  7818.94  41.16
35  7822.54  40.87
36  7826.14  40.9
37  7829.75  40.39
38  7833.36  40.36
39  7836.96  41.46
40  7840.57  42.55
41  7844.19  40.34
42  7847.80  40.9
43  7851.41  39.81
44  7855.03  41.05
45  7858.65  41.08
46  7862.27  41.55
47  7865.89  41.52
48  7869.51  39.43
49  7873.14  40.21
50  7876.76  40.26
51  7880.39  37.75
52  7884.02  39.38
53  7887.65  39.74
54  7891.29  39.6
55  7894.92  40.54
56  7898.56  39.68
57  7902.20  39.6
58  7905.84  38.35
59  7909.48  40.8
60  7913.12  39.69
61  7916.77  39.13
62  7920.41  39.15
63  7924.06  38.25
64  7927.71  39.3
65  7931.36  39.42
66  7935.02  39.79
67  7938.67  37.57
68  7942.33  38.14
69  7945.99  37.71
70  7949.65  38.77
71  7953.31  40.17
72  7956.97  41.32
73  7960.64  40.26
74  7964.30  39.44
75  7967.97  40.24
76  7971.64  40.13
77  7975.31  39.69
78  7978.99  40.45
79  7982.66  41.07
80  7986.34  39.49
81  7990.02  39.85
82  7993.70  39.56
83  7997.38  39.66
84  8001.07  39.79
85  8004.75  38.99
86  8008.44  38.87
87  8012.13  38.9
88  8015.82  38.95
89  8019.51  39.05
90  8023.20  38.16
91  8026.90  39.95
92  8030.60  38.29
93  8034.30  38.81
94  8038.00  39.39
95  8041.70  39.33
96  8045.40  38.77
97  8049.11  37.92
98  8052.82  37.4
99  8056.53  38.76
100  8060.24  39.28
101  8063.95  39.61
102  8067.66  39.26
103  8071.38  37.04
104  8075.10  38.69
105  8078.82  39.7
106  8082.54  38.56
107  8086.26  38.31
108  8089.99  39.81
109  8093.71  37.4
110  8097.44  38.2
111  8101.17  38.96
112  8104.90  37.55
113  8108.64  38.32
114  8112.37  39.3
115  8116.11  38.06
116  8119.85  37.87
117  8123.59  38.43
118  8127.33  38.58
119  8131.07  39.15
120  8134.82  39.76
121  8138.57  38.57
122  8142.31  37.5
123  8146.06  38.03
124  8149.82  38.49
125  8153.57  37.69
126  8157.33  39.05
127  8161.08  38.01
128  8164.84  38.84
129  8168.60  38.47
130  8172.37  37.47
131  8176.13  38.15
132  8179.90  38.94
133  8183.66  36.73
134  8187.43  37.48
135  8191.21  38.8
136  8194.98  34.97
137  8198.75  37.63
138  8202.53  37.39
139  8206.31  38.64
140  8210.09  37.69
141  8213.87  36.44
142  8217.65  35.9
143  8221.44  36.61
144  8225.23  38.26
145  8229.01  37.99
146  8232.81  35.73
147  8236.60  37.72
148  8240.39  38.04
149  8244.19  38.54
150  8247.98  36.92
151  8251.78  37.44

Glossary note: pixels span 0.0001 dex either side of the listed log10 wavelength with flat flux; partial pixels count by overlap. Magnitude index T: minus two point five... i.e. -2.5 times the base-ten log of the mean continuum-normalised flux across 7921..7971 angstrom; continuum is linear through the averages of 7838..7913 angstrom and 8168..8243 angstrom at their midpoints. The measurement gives 0.01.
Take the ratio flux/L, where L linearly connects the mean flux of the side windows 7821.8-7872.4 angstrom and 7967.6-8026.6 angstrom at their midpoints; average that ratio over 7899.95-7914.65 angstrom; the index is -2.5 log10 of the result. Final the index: 0.019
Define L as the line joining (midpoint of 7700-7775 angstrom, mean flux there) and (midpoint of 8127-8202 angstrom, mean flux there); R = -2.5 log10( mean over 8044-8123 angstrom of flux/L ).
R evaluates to 0.01 mag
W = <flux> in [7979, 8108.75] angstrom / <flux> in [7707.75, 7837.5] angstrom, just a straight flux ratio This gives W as 0.9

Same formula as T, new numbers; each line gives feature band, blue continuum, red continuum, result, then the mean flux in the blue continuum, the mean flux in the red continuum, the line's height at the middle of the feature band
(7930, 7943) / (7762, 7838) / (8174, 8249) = 0.025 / 40.8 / 37.4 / 39.7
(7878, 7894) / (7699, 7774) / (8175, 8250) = 0.027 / 41.5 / 37.4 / 40.2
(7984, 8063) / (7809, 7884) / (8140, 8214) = 0.003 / 40.6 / 37.9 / 39.1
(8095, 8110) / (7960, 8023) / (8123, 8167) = 0.017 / 39.6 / 38.5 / 38.8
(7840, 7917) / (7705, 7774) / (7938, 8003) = 0.007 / 41.5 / 39.7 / 40.4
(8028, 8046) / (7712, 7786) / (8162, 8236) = -0.003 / 41.3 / 37.5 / 38.9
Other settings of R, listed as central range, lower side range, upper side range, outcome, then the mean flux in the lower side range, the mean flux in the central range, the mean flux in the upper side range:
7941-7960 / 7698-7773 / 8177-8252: 0.01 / 41.5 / 39.3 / 37.4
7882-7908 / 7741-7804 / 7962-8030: 0.02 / 41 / 39.6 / 39.5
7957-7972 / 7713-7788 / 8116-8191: -0.01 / 41.3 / 40.2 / 38.3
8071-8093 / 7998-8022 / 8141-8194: 0.00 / 39.1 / 38.7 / 38.1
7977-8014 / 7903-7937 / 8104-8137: -0.02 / 39.3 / 39.7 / 38.6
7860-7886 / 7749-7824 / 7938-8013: 0.01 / 40.9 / 40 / 39.6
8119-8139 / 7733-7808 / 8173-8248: -0.02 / 41.1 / 38.8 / 37.4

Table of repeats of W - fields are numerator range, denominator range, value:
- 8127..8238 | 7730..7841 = 0.92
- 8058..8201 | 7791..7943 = 0.96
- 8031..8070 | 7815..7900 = 0.96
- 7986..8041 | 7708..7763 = 0.94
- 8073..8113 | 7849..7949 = 0.98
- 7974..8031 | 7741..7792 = 0.96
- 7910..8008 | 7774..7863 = 0.97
